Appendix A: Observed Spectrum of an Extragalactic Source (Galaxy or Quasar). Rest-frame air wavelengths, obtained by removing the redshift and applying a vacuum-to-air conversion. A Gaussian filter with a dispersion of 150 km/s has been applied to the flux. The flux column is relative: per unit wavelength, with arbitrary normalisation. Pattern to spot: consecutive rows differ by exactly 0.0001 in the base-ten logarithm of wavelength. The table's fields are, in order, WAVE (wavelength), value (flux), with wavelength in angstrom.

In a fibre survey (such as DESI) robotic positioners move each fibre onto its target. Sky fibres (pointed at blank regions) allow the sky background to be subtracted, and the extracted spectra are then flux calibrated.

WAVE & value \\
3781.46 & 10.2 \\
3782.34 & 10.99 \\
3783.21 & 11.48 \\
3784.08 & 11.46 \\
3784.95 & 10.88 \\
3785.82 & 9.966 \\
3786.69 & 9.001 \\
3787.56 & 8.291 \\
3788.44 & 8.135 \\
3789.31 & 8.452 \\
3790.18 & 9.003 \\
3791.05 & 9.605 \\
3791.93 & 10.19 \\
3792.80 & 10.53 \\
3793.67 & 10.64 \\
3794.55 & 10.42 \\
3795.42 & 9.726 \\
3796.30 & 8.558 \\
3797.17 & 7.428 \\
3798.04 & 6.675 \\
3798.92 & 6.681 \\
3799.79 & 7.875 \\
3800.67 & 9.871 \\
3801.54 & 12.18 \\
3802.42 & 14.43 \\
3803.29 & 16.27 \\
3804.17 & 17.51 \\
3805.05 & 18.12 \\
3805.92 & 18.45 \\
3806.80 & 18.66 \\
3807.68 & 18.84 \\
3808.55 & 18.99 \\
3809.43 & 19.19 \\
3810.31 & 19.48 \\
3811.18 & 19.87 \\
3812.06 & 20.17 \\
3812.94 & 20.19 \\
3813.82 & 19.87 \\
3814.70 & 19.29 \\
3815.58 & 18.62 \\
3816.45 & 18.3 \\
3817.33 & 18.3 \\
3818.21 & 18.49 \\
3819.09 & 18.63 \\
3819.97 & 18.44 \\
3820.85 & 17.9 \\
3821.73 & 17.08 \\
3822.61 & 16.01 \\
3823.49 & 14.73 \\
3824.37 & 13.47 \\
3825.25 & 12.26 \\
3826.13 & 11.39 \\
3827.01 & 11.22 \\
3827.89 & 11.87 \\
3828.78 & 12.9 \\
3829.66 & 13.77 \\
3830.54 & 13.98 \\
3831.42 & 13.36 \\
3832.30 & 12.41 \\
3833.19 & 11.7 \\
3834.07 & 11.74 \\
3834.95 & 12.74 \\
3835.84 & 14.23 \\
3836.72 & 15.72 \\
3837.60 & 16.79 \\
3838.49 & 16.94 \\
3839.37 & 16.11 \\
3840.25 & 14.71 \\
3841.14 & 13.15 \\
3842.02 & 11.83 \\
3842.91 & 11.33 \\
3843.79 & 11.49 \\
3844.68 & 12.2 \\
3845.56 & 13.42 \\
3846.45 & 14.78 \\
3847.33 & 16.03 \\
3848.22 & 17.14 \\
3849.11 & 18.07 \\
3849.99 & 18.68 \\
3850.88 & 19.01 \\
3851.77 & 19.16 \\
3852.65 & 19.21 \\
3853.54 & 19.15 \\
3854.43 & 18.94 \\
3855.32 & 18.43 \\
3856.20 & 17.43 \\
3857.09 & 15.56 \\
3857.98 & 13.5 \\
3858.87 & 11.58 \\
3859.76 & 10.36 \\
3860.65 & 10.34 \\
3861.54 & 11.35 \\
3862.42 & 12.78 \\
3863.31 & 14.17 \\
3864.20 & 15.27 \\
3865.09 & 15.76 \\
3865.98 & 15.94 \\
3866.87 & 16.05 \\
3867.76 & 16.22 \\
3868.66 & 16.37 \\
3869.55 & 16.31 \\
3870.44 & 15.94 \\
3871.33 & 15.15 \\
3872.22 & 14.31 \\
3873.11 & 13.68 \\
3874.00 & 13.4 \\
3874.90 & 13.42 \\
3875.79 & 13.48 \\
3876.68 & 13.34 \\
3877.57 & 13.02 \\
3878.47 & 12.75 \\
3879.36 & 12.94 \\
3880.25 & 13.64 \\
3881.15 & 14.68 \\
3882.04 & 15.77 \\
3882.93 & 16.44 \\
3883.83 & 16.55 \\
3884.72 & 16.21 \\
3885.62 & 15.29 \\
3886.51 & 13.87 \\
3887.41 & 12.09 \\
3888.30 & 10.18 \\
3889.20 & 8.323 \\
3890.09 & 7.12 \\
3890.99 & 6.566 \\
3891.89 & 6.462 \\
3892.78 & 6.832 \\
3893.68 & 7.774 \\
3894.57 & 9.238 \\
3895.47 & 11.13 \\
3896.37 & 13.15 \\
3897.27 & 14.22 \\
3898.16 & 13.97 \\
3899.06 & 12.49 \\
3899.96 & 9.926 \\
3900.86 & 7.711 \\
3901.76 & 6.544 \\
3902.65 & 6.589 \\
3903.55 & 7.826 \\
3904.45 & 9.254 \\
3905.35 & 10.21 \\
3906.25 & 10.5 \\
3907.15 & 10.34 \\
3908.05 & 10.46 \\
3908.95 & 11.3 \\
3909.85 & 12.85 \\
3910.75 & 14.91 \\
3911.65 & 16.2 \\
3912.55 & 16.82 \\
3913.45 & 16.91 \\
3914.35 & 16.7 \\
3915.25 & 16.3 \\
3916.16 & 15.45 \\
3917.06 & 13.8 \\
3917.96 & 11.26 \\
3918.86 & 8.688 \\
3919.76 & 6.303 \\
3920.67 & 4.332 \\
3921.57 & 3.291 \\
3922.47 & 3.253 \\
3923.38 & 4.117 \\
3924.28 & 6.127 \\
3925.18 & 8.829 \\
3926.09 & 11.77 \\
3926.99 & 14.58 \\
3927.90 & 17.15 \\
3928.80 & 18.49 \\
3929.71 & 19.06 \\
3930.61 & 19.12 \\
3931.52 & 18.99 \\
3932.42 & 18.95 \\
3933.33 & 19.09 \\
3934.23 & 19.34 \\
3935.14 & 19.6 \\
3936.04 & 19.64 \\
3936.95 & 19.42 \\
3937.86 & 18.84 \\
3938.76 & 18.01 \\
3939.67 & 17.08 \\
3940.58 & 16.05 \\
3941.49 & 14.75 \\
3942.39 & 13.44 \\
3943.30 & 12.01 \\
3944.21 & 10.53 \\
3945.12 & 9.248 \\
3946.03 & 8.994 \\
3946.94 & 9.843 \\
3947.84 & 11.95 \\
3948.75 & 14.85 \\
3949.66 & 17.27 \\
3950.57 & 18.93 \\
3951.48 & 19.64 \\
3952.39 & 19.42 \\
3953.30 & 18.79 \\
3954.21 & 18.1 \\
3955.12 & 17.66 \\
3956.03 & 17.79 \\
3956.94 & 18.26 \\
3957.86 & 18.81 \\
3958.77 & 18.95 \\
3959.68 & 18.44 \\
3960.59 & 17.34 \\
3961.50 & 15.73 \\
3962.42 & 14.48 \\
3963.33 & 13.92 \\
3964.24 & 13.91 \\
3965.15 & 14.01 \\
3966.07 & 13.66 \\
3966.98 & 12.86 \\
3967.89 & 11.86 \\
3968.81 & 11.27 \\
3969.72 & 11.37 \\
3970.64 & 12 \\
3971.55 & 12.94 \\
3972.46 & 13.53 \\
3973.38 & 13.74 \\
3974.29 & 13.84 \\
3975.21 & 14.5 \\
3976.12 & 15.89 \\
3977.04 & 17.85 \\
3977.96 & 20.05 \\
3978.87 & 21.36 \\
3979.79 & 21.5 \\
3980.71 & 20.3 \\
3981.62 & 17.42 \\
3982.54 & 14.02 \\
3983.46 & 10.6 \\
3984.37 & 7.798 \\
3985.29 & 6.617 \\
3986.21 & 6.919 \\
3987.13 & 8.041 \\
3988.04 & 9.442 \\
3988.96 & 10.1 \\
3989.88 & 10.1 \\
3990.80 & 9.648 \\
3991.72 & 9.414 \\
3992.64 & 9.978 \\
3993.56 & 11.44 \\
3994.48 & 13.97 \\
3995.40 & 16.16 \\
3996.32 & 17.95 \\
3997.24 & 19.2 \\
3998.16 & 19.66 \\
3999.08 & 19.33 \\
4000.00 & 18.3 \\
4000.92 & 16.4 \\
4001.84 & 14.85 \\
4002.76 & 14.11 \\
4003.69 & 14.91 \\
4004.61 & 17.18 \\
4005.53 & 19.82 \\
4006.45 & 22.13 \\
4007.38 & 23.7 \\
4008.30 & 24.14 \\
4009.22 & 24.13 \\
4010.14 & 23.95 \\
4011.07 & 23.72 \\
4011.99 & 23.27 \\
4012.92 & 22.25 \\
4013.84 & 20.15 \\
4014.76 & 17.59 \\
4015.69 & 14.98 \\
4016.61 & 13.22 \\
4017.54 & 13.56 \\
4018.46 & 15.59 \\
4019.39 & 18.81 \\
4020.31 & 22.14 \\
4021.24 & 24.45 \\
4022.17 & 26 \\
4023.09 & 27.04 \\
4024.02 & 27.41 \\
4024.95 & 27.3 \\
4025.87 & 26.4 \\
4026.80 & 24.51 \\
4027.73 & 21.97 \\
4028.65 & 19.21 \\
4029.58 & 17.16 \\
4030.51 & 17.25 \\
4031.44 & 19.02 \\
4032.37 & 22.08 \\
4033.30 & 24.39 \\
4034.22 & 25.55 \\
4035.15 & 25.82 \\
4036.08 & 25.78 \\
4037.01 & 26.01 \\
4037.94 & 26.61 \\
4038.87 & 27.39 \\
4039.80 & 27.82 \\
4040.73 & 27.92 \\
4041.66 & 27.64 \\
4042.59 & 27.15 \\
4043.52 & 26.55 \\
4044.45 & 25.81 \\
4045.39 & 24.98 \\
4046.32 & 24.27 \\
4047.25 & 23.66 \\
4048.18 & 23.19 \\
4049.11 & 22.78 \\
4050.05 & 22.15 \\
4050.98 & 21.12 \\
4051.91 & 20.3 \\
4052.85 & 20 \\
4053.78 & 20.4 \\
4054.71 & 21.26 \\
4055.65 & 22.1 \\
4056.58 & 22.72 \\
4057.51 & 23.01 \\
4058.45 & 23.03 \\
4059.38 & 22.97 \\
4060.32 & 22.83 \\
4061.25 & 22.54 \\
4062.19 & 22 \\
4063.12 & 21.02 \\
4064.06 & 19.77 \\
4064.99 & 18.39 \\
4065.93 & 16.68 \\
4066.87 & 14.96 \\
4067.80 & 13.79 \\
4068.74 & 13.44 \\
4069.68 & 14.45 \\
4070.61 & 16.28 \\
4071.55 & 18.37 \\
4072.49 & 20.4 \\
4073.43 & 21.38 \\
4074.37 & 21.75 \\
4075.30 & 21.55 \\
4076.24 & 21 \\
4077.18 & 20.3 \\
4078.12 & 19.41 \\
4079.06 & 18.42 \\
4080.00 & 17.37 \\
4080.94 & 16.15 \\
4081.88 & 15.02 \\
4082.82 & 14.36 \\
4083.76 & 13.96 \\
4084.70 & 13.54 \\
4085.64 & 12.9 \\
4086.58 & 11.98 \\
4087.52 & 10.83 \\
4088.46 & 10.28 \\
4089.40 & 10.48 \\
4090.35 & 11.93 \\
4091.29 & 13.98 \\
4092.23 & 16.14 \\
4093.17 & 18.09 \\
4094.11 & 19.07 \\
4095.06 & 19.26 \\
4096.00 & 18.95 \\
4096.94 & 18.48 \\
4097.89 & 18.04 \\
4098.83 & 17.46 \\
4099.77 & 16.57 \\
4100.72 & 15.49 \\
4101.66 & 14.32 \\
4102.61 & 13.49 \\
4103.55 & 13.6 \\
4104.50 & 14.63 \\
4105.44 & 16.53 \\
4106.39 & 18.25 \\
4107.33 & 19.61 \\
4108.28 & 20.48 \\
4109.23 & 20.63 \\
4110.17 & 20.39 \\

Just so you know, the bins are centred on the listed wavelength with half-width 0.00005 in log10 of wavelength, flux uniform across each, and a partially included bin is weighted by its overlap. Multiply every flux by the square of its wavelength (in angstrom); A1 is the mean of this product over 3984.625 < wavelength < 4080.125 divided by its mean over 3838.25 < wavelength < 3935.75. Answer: 1.6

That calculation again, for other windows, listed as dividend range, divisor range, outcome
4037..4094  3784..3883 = 1.54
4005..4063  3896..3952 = 1.82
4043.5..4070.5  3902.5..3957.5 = 1.59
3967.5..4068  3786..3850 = 1.51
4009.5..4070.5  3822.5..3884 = 1.66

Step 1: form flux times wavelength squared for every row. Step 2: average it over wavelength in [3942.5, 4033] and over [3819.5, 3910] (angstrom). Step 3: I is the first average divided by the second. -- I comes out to 1.3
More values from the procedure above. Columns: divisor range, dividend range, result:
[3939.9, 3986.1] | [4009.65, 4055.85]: 1.58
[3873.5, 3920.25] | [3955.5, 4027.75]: 1.48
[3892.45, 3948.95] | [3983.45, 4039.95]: 1.56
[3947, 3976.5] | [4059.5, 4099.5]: 1.18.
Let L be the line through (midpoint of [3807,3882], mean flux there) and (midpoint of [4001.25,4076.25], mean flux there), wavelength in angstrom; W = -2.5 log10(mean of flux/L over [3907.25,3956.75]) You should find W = 0.26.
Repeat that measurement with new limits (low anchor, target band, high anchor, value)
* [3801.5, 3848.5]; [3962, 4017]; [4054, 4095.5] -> 0.10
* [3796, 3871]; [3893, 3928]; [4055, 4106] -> 0.42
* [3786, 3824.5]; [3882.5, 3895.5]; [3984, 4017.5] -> 0.35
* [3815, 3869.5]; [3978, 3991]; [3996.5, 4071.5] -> 0.48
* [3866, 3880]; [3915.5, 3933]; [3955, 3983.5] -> 0.26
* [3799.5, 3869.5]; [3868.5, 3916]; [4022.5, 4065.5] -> 0.39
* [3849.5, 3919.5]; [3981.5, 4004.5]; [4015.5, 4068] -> 0.44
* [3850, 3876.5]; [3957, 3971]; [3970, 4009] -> 0.03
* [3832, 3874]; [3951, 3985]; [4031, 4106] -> 0.11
